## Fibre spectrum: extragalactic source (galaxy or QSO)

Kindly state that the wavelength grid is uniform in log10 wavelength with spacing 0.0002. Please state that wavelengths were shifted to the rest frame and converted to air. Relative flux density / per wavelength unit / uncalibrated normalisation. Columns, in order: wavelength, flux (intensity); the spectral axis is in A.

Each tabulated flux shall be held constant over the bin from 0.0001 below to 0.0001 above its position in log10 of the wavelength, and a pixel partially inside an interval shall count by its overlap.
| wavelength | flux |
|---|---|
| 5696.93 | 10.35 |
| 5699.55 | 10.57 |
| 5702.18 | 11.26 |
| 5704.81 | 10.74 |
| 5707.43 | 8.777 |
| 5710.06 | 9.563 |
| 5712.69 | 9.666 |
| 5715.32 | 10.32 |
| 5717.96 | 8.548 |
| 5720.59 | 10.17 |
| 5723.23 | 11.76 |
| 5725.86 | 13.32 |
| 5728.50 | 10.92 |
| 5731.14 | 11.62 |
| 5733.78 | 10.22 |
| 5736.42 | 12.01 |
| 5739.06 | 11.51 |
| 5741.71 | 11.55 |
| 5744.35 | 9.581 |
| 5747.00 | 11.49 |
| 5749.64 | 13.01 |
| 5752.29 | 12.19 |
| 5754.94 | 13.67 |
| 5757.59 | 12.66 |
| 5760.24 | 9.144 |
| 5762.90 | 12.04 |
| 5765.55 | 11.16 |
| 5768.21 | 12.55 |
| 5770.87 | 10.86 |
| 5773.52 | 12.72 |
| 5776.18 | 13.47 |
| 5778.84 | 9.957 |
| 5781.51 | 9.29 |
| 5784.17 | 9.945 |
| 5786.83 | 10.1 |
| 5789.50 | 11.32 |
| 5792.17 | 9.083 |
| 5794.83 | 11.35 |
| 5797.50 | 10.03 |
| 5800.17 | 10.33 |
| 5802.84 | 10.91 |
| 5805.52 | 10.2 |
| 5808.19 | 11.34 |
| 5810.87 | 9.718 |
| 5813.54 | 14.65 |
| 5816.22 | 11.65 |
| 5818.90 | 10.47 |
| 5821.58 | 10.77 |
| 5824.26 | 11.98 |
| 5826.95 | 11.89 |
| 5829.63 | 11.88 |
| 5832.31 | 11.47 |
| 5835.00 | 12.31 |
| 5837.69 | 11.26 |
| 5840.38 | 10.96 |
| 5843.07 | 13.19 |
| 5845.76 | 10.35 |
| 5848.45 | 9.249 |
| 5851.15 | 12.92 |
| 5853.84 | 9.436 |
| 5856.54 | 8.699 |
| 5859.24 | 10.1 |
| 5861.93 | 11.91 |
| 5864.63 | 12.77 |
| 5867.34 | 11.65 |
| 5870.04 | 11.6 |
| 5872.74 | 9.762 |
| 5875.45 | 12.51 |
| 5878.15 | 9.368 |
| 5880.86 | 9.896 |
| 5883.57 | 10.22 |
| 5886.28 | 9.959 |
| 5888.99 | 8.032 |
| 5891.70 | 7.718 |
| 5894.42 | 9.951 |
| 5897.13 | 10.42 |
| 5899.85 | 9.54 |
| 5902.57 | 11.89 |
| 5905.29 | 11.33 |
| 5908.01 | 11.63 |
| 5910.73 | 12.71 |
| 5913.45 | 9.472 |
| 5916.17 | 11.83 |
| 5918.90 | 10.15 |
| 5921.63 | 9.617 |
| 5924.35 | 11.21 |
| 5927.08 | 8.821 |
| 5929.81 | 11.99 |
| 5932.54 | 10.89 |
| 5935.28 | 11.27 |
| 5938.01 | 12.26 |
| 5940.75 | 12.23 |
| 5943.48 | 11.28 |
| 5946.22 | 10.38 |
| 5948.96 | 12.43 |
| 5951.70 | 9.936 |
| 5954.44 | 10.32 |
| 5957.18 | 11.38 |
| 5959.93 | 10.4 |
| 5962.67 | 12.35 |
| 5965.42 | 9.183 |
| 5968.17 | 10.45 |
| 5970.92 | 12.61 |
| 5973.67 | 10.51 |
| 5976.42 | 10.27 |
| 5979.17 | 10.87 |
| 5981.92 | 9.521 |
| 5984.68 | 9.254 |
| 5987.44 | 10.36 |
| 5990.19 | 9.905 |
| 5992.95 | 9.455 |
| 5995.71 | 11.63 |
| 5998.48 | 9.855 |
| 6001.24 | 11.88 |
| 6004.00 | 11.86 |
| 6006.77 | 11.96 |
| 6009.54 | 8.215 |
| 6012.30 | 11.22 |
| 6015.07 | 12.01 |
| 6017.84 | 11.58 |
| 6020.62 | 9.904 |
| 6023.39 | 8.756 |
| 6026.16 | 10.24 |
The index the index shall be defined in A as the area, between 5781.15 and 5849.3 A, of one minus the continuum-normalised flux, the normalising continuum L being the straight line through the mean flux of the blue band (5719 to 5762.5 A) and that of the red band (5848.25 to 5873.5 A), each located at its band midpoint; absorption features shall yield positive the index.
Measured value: 0.7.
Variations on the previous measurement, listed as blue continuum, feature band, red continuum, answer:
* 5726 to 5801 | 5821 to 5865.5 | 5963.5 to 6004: -1.1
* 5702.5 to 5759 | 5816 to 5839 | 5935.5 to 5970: -0.9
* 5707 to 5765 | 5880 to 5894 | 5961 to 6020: 2.2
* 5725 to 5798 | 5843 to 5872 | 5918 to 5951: 0.5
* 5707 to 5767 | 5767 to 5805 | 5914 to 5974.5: 0.9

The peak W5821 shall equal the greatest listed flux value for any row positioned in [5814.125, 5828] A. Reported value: 11.98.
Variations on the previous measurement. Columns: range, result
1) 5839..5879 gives 13.19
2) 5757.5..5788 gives 13.47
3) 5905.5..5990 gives 12.71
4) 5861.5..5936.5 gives 12.77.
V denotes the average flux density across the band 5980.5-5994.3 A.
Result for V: 9.71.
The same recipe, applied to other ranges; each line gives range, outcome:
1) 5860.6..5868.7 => 12.1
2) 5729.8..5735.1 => 10.9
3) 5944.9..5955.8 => 10.8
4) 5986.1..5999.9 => 10.2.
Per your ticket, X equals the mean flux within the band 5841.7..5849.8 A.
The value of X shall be 10.9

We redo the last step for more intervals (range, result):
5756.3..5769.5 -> 11.5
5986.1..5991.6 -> 10.1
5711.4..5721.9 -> 9.67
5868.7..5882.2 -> 10.6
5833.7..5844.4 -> 11.9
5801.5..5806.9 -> 10.6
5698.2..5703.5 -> 10.9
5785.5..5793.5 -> 10.2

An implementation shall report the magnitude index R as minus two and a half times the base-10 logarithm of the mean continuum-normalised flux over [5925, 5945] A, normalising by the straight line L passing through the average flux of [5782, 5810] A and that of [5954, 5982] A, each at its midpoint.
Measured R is -0.052 mag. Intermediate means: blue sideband 10.4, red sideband 10.8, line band 11.2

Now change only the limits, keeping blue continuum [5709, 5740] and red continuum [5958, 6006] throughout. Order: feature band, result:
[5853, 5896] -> 0.049 mag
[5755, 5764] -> -0.079 mag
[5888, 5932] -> 0.026 mag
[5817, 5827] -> -0.047 mag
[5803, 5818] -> -0.067 mag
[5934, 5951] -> -0.090 mag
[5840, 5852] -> -0.056 mag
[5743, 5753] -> -0.073 mag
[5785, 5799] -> 0.041 mag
